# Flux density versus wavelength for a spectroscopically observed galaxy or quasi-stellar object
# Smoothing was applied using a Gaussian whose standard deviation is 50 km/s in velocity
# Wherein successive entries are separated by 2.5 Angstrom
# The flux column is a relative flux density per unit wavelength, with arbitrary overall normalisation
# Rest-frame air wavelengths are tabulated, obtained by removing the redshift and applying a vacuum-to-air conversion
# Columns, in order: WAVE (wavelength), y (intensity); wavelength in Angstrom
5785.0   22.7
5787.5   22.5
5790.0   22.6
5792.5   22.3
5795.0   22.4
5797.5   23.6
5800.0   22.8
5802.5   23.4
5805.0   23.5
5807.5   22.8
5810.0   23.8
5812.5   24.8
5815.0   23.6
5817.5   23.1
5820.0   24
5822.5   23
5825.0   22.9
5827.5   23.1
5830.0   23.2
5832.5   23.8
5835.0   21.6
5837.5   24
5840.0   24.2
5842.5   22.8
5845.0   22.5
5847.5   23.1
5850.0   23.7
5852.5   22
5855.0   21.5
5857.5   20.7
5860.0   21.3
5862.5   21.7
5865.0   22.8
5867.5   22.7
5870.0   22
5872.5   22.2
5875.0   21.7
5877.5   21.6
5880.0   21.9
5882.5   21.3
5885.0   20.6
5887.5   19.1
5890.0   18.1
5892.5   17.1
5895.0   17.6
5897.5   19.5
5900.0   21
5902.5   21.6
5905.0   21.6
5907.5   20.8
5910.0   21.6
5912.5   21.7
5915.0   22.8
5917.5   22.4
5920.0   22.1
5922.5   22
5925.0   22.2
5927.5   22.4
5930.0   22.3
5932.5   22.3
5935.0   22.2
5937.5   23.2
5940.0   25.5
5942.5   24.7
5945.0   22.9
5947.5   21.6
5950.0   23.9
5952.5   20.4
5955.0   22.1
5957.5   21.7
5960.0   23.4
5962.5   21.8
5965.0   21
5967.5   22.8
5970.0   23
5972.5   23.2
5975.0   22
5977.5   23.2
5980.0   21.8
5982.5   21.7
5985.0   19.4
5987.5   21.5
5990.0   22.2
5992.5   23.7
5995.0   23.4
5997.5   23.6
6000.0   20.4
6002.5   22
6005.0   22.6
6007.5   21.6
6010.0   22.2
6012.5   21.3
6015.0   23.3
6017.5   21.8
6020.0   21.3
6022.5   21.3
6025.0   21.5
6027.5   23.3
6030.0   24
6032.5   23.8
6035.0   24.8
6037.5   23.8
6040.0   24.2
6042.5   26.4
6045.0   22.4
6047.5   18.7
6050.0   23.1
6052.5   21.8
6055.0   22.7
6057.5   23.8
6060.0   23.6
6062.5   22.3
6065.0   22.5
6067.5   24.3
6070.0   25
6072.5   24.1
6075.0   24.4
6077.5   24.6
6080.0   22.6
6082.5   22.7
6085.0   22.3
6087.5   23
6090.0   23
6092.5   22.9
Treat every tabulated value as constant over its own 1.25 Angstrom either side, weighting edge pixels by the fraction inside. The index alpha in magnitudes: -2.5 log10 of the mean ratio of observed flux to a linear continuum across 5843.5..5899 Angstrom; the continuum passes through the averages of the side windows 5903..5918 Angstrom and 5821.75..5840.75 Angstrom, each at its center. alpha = 0.07 mag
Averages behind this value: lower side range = 23.2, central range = 21.1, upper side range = 21.8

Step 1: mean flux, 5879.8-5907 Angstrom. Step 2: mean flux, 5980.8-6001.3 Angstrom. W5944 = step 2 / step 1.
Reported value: 1.1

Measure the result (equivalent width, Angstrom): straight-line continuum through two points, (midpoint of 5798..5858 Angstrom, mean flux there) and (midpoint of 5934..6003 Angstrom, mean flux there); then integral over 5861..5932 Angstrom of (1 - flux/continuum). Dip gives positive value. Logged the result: 4.8 Angstrom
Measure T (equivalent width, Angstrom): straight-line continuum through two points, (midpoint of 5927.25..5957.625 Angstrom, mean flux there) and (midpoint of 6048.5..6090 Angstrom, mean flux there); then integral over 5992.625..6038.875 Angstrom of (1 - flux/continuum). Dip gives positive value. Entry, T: 0.9 Angstrom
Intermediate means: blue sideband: 22.8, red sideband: 23.3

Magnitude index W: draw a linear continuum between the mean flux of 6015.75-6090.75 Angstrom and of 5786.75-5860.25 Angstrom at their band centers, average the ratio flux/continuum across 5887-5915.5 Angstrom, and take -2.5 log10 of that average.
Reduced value 0.144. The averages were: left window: 23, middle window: 20.2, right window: 23.1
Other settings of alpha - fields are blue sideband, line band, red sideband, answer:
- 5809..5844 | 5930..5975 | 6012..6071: 0.023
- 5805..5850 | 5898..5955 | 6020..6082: 0.048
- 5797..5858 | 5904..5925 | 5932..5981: 0.044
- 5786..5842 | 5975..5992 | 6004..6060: 0.053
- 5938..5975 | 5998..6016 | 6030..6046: 0.081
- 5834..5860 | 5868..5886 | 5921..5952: 0.048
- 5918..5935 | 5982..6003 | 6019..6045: 0.047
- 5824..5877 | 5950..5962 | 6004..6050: 0.026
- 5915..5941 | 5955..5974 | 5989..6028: 0.002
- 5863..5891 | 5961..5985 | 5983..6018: -0.012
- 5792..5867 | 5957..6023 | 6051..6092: 0.050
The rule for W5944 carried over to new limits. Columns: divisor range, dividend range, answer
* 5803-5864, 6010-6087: 1.00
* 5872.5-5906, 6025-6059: 1.15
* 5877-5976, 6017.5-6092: 1.06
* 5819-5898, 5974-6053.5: 1.03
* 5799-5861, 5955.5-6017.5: 0.96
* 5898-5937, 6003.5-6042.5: 1.04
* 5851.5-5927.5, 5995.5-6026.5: 1.04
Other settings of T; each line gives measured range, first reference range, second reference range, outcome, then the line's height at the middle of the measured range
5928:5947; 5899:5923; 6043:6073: -1.1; 22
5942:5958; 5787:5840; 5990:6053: 0.3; 22.8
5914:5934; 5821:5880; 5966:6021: 0.0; 22.3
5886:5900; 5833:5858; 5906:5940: 2.4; 22.4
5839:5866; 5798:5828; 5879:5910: -0.7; 21.8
